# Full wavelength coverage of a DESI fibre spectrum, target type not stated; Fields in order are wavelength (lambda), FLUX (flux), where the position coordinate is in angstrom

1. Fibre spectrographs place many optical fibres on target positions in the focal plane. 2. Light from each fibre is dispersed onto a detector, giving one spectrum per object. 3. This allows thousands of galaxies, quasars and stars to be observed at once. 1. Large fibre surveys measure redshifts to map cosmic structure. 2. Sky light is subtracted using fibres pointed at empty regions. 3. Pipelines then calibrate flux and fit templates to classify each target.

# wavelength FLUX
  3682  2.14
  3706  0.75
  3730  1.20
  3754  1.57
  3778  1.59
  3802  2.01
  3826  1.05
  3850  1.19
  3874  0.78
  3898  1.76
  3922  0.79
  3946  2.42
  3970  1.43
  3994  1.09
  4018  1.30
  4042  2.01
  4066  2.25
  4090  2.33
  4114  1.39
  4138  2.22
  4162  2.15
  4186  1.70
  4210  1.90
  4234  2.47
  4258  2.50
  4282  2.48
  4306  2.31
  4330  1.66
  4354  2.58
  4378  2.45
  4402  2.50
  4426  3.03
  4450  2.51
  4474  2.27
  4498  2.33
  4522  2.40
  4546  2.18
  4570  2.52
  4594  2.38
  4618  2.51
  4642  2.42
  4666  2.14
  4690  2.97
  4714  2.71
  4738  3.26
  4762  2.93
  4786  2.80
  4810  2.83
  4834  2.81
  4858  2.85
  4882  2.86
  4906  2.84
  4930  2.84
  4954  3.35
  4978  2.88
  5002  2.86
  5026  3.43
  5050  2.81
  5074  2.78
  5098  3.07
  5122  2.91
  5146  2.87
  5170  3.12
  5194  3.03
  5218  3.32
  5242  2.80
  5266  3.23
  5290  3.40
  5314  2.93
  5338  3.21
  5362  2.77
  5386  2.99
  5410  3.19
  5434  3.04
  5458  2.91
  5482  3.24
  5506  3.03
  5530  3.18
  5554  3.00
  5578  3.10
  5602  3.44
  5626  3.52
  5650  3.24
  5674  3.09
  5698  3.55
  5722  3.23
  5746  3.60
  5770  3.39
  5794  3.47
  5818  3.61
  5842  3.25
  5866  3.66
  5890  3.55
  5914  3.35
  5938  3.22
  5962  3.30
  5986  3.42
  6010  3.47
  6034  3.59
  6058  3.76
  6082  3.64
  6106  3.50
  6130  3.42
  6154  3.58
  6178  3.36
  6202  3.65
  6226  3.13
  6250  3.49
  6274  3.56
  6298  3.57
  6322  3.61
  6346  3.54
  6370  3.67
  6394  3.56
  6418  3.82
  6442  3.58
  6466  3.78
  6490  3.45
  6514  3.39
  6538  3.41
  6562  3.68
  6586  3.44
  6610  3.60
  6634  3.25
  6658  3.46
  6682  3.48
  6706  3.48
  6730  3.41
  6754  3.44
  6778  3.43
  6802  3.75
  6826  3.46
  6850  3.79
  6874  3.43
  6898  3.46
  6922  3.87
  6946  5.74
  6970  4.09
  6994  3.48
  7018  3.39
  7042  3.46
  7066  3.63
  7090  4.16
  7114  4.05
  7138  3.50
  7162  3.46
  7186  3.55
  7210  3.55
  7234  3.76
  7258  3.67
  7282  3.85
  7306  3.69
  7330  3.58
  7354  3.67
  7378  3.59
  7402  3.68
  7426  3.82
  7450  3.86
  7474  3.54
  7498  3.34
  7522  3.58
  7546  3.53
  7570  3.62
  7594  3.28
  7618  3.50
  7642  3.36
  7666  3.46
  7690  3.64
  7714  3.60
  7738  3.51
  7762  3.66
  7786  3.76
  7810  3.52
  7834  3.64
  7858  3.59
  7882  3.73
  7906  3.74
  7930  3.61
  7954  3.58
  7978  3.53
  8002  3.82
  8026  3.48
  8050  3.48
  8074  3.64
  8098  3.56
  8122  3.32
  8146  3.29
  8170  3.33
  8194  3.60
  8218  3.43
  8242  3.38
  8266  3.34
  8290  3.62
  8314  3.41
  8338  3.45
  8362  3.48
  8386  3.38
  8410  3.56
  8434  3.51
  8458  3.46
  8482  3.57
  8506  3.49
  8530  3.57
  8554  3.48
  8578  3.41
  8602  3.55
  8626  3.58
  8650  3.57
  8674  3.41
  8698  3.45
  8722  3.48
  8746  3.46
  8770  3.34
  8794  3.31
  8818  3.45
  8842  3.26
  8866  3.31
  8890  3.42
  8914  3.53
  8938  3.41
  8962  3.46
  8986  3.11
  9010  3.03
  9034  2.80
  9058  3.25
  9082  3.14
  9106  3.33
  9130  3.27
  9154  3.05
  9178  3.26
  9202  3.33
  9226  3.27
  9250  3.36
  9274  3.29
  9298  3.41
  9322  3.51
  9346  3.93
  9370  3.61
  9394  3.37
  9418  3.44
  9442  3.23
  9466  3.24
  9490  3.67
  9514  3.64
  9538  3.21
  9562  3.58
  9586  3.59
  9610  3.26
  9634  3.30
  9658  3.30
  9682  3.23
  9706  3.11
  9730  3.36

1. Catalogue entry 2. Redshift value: 0.06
